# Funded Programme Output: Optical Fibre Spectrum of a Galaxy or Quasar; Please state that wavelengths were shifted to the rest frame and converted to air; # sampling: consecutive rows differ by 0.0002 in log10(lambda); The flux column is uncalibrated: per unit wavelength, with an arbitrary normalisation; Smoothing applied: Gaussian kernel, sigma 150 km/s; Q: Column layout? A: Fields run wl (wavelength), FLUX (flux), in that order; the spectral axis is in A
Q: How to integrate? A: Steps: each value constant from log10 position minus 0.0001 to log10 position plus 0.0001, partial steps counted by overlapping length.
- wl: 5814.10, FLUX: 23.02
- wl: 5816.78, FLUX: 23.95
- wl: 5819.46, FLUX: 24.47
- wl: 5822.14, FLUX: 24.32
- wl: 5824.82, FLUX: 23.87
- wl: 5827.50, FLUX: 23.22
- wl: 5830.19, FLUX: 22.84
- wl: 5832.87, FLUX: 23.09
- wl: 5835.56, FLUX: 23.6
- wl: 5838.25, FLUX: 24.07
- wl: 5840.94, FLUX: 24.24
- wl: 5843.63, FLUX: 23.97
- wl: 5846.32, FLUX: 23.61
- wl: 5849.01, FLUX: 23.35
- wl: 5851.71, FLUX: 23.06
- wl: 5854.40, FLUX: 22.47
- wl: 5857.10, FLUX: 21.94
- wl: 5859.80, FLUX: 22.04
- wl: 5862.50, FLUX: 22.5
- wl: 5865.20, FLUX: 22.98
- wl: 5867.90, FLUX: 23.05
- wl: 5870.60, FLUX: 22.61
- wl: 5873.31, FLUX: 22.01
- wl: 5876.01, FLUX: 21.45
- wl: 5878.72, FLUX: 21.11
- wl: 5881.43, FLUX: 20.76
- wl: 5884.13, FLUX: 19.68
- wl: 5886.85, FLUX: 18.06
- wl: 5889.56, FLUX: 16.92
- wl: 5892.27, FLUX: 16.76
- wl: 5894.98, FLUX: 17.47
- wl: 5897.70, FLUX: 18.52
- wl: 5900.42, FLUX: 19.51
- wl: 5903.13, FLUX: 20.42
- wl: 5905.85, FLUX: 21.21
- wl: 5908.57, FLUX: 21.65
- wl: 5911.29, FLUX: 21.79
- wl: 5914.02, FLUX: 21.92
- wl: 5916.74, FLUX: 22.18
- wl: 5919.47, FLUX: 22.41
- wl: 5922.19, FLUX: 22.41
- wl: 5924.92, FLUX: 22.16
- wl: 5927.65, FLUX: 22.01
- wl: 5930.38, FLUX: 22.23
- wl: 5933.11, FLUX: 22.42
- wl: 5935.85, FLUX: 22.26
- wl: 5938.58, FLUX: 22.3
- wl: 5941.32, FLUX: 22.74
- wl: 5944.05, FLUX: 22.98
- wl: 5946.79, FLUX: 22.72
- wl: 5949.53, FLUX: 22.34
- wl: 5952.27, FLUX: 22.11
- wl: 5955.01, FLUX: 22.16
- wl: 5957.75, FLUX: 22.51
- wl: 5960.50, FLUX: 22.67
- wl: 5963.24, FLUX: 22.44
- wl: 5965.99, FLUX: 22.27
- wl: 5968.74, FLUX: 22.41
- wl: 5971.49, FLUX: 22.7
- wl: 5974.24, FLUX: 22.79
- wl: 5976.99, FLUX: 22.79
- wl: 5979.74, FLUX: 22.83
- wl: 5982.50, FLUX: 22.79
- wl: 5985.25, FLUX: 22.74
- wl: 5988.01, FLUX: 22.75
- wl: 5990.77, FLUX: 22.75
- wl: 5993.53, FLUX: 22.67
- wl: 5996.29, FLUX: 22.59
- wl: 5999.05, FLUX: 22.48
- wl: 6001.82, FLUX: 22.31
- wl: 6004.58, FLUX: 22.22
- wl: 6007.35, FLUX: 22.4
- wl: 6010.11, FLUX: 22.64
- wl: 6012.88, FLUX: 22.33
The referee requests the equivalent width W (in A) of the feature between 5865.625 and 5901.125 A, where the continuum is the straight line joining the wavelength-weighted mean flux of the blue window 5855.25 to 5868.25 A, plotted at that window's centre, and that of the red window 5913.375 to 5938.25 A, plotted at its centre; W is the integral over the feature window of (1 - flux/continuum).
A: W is 3.9 A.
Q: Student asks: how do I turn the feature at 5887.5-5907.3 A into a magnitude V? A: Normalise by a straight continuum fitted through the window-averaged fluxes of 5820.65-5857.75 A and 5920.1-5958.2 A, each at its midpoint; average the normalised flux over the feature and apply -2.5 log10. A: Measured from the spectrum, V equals 0.217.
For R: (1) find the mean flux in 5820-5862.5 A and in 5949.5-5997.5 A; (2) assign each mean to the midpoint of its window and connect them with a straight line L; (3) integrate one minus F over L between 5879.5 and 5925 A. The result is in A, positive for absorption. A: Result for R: 5.5 A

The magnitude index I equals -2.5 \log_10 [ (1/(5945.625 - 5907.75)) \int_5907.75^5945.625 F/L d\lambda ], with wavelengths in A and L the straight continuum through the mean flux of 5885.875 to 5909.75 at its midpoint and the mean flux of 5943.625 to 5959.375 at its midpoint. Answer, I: -0.07 mag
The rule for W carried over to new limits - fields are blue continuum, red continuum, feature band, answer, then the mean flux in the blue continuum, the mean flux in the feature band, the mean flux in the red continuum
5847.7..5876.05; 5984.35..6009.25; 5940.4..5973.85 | 0.0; 22.5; 22.5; 22.5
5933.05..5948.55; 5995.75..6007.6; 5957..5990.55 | -0.3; 22.6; 22.6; 22.4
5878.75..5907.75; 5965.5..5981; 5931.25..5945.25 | -1.0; 19.1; 22.5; 22.7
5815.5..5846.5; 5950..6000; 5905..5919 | 0.8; 23.8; 21.8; 22.6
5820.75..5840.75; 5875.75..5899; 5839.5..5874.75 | -2.5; 23.6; 22.9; 18.9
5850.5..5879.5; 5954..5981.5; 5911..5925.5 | 0.2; 22.3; 22.2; 22.6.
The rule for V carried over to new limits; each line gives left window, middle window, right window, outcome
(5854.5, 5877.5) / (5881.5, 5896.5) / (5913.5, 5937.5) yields 0.229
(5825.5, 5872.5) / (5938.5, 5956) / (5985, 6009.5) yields 0.011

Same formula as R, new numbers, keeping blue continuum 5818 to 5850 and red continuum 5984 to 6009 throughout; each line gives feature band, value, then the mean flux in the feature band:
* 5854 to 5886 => 2.3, 21.8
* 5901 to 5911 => 0.9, 21.1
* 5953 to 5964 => 0.2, 22.4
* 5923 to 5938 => 0.5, 22.2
